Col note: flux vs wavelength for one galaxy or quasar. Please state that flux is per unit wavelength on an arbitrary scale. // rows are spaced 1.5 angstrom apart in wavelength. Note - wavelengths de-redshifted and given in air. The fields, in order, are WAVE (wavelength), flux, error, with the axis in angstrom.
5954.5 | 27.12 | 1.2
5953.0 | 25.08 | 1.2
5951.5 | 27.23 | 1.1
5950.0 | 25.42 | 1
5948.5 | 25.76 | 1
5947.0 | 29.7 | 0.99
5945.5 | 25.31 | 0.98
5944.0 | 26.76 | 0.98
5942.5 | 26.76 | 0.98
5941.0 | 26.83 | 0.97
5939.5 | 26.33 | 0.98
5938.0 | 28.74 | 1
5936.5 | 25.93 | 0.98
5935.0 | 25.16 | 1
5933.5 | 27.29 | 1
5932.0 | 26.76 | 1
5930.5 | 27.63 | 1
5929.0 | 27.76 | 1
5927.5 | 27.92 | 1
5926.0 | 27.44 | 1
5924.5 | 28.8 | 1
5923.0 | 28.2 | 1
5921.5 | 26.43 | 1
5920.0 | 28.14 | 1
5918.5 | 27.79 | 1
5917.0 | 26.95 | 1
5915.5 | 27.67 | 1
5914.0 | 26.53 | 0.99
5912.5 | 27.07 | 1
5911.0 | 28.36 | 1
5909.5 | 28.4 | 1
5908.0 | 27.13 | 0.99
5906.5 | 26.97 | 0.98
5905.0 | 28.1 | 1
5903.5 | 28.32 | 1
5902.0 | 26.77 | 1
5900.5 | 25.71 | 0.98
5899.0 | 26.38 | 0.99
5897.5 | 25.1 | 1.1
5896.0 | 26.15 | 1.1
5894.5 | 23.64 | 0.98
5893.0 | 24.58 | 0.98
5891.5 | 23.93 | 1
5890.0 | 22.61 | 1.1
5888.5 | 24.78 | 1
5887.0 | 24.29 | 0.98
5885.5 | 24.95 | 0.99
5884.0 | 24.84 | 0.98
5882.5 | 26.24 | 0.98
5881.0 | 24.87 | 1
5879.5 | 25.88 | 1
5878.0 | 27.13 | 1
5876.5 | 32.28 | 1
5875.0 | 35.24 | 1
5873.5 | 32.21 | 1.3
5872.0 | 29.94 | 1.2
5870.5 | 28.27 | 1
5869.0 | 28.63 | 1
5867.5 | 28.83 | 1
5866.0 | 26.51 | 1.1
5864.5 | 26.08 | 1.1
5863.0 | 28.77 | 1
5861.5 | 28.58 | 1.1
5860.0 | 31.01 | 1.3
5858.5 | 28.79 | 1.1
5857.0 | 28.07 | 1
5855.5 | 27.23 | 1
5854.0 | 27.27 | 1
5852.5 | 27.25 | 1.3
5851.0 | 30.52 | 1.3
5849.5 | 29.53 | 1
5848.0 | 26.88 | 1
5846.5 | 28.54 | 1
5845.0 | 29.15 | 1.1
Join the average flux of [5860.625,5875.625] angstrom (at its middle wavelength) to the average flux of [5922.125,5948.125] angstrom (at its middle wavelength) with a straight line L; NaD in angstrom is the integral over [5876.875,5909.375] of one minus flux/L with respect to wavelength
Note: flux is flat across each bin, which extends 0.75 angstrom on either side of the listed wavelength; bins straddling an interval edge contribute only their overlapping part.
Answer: 3.1 angstrom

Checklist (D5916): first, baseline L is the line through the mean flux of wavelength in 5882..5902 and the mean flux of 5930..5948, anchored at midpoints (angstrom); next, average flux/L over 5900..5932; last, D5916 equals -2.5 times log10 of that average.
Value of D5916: -0.06 mag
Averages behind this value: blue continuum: 24.9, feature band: 27.5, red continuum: 26.9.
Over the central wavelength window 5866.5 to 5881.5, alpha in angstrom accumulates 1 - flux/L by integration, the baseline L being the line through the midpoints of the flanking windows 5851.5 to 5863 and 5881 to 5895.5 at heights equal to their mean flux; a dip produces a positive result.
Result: -1.75 angstrom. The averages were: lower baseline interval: 28.4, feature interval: 29.4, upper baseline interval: 24.5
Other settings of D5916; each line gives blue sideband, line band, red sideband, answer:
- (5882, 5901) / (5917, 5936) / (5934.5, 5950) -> -0.05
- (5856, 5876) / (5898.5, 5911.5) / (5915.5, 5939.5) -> 0.03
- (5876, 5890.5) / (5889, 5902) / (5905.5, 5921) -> 0.07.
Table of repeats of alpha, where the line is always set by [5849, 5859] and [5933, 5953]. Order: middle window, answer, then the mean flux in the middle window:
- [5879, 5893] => 1.54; 24.7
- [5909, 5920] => -0.15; 27.6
